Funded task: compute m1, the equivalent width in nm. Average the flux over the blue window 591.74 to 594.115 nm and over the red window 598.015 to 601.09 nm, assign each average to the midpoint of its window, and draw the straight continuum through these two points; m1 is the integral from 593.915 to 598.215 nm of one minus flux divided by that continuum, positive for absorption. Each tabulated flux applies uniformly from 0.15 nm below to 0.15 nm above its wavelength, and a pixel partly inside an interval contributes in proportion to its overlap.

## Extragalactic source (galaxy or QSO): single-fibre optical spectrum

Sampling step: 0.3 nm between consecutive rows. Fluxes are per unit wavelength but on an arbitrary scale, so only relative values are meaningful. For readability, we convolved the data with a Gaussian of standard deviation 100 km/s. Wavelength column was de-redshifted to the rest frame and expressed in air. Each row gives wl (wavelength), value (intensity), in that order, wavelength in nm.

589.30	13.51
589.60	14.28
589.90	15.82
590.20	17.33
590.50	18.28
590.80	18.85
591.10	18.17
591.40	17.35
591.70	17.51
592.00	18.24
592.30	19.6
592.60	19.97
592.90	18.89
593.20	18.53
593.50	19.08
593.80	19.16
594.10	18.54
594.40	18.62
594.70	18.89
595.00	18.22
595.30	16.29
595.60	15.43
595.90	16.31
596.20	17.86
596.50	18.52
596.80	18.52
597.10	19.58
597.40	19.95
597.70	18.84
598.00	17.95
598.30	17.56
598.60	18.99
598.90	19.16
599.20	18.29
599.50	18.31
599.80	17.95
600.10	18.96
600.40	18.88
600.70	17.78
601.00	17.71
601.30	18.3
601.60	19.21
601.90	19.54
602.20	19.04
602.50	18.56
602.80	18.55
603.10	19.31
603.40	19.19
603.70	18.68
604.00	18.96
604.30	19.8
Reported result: 0.13 nm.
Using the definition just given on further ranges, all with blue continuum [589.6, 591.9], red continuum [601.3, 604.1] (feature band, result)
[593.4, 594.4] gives -0.059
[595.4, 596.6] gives 0.077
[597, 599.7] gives -0.045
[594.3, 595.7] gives 0.034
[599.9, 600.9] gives 0.011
